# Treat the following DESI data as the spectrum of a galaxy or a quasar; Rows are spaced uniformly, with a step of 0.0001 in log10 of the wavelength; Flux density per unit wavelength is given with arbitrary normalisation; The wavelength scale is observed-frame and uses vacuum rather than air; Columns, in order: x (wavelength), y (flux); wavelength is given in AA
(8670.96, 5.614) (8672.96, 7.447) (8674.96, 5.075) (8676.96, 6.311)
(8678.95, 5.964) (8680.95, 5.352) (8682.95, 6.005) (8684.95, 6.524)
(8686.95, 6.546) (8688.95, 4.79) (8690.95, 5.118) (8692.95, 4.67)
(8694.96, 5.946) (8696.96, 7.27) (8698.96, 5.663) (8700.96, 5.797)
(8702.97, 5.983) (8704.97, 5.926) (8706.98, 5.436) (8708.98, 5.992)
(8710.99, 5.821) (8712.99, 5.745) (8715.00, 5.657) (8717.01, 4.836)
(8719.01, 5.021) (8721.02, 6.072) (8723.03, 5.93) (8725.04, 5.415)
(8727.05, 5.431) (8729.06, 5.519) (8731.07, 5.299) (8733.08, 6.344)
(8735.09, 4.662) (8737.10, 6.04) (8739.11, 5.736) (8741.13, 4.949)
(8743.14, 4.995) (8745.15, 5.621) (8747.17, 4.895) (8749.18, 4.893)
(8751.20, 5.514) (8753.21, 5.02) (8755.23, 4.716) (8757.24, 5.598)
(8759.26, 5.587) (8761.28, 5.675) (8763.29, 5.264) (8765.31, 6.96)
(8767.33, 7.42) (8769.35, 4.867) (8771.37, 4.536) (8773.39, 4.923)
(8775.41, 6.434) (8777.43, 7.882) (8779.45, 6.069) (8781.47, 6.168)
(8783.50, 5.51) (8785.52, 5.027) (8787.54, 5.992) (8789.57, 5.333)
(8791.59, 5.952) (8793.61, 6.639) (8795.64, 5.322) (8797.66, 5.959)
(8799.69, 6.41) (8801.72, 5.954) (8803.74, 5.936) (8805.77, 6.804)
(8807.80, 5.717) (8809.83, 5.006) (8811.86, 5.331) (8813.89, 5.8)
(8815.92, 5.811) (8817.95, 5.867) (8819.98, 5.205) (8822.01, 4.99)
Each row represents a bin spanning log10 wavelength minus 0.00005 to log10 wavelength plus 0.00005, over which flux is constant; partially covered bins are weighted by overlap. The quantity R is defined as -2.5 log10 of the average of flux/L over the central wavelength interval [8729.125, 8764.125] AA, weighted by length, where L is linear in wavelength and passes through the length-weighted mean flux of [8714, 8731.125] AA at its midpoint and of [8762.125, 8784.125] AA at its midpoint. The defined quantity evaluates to 0.07 mag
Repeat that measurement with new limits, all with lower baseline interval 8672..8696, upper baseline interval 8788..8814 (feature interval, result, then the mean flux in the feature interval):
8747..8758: 0.144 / 5.11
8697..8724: 0.016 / 5.74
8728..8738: 0.050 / 5.57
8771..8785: -0.020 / 5.96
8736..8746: 0.072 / 5.46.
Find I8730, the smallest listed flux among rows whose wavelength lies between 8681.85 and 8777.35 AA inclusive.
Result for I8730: 4.536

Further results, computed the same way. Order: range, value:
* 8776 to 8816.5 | 5.006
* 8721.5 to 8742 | 4.662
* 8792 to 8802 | 5.322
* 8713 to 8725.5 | 4.836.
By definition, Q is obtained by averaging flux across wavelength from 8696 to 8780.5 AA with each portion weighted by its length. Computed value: 5.65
